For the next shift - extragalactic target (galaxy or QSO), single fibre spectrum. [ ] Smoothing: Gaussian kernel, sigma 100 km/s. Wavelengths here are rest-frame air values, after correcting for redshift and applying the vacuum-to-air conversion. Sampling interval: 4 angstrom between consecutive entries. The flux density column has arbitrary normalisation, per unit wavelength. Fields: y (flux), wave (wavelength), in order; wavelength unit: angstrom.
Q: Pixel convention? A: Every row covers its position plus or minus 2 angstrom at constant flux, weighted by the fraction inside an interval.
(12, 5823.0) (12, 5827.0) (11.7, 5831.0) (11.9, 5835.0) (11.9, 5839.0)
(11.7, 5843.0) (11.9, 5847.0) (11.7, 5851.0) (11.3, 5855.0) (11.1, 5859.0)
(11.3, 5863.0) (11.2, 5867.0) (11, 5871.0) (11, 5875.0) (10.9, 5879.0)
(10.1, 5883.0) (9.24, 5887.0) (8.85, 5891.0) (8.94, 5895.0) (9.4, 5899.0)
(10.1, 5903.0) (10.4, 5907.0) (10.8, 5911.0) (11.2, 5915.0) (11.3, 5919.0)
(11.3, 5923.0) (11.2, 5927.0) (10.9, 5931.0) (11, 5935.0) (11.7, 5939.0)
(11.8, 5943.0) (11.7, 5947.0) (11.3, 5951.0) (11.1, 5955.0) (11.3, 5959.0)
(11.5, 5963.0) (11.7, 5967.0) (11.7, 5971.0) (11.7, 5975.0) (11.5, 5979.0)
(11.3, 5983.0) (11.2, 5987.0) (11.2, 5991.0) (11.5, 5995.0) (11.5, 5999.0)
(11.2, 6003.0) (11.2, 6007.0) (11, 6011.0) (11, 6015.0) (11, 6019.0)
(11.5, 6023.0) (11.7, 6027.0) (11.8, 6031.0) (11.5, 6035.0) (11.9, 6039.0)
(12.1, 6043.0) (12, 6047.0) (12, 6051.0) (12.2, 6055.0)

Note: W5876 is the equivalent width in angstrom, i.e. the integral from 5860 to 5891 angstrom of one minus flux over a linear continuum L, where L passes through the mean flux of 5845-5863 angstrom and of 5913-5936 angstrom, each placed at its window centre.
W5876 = 2.2 angstrom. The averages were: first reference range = 11.5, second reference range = 11.2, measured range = 10.6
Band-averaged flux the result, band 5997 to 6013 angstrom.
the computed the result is 11.2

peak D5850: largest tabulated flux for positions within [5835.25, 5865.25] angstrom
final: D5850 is 11.9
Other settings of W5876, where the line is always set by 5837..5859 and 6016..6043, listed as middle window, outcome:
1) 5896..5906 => 1.6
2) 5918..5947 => 0.7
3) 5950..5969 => 0.4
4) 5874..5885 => 0.9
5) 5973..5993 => 0.4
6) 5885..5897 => 2.7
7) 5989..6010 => 0.5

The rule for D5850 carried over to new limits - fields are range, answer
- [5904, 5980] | 11.8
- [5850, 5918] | 11.7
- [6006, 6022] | 11.2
